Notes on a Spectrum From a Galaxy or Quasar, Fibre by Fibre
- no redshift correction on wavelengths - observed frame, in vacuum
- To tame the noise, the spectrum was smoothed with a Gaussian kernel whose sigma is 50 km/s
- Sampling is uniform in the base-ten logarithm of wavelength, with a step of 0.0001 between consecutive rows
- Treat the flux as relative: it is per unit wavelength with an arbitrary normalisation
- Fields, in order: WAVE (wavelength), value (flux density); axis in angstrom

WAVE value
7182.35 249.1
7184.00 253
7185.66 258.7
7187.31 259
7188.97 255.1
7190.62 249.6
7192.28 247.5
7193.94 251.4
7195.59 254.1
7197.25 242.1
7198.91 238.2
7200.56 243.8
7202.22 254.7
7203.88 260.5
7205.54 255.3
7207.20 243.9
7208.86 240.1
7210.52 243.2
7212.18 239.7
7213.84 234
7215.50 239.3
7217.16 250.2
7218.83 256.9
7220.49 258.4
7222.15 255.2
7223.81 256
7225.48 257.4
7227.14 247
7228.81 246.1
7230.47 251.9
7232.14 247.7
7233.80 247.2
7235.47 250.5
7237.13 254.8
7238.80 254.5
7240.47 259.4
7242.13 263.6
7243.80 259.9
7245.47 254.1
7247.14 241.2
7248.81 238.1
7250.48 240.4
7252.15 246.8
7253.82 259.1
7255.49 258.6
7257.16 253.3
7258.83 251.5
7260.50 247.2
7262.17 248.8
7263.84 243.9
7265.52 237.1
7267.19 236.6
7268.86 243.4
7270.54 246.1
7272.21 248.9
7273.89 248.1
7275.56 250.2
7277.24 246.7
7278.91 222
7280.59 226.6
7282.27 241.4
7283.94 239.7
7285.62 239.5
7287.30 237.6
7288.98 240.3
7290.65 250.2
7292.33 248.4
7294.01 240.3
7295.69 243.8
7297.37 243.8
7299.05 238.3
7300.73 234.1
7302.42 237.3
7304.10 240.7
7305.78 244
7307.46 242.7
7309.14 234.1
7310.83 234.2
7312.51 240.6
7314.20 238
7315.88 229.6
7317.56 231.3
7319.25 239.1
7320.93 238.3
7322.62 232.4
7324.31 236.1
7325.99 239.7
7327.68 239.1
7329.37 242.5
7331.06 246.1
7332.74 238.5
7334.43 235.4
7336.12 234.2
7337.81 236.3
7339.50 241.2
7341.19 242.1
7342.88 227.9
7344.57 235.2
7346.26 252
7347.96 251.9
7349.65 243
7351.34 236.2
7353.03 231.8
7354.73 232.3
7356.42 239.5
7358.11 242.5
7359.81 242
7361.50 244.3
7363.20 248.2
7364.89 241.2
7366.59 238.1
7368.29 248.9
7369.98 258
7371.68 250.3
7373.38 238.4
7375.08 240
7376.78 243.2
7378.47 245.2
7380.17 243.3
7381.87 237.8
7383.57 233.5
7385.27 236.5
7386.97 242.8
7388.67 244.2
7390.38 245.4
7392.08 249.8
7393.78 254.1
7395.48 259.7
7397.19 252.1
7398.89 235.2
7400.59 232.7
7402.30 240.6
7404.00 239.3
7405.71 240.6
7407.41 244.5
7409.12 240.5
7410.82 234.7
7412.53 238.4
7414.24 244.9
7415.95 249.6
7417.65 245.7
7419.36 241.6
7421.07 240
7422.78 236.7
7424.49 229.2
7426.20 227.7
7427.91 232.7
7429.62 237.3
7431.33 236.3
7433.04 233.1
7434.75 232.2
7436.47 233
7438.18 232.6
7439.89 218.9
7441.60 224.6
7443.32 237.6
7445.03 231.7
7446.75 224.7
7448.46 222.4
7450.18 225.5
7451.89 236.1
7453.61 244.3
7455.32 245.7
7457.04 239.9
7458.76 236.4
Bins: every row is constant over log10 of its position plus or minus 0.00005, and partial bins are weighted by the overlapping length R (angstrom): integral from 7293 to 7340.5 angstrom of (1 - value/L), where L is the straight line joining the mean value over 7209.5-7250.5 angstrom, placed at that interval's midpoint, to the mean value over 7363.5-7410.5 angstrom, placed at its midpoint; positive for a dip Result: 1.6 angstrom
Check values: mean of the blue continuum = 250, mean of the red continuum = 244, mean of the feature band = 238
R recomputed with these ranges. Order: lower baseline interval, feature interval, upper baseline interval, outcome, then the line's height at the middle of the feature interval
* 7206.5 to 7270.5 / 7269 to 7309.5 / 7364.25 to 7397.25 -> 1.03 angstrom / 247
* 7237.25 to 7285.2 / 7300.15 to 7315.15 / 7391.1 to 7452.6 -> 0.34 angstrom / 244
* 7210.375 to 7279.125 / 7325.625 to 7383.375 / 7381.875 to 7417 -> 0.77 angstrom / 245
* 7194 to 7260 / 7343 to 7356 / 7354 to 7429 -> 0.23 angstrom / 244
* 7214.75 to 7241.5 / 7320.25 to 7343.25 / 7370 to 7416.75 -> 0.79 angstrom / 246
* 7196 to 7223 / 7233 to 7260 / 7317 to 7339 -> -0.85 angstrom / 244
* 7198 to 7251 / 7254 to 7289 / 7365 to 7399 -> 0.64 angstrom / 248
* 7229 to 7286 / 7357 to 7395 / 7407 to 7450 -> -0.91 angstrom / 238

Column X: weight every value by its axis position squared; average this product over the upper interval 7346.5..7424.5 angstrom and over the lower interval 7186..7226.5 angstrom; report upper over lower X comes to 1.02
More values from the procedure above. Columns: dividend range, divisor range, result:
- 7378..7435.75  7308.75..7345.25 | 1.04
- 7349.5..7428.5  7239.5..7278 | 1.01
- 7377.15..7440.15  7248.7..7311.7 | 1.02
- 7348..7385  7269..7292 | 1.03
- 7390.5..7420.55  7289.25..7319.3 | 1.05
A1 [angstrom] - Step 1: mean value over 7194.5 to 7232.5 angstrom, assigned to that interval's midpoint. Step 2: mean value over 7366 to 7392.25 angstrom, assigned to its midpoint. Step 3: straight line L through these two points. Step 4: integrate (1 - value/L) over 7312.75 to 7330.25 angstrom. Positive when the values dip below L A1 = 0.60 angstrom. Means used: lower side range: 249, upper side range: 243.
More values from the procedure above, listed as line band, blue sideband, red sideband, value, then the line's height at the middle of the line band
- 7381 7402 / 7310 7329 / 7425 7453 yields -1.0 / 233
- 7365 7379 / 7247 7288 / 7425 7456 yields -0.5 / 237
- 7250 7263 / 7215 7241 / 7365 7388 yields 0.0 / 250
